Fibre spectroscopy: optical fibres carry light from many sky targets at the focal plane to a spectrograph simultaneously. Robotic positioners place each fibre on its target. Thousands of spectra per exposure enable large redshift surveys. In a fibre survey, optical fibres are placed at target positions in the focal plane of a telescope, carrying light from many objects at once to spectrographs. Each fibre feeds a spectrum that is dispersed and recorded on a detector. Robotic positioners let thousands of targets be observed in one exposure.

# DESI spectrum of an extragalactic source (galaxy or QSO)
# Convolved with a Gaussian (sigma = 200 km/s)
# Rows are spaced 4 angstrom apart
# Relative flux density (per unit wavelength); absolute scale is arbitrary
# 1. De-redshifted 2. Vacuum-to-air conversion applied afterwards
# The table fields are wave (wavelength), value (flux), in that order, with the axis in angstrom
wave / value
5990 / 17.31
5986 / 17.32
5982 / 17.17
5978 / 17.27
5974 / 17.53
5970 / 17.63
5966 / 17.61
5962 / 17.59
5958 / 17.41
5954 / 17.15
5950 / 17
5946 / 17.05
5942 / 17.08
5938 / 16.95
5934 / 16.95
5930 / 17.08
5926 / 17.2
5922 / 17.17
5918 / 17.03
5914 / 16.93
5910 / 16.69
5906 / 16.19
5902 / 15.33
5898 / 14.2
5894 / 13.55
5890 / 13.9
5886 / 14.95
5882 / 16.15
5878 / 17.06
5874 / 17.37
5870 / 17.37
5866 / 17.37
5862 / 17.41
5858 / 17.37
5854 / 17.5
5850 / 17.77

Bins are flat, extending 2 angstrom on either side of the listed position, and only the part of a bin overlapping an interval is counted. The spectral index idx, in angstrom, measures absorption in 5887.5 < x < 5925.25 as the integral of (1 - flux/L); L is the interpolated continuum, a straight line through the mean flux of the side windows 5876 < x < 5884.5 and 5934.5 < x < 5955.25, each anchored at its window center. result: 2.3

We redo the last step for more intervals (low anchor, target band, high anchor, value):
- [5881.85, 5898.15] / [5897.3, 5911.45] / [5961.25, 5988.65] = -0.7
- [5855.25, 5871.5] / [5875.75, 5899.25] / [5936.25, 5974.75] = 3.2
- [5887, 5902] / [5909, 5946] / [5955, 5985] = -3.4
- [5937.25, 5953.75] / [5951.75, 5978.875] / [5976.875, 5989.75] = -0.5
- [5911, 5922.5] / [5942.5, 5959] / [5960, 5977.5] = 0.2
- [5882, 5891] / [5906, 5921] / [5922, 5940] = -0.6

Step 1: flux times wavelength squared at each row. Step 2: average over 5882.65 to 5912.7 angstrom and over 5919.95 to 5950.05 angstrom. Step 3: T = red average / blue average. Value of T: 1.15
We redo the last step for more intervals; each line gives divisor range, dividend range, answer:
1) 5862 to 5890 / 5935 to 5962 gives 1.06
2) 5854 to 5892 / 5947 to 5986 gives 1.08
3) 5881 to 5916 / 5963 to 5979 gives 1.17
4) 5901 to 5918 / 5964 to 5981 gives 1.09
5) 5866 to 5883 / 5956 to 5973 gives 1.06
